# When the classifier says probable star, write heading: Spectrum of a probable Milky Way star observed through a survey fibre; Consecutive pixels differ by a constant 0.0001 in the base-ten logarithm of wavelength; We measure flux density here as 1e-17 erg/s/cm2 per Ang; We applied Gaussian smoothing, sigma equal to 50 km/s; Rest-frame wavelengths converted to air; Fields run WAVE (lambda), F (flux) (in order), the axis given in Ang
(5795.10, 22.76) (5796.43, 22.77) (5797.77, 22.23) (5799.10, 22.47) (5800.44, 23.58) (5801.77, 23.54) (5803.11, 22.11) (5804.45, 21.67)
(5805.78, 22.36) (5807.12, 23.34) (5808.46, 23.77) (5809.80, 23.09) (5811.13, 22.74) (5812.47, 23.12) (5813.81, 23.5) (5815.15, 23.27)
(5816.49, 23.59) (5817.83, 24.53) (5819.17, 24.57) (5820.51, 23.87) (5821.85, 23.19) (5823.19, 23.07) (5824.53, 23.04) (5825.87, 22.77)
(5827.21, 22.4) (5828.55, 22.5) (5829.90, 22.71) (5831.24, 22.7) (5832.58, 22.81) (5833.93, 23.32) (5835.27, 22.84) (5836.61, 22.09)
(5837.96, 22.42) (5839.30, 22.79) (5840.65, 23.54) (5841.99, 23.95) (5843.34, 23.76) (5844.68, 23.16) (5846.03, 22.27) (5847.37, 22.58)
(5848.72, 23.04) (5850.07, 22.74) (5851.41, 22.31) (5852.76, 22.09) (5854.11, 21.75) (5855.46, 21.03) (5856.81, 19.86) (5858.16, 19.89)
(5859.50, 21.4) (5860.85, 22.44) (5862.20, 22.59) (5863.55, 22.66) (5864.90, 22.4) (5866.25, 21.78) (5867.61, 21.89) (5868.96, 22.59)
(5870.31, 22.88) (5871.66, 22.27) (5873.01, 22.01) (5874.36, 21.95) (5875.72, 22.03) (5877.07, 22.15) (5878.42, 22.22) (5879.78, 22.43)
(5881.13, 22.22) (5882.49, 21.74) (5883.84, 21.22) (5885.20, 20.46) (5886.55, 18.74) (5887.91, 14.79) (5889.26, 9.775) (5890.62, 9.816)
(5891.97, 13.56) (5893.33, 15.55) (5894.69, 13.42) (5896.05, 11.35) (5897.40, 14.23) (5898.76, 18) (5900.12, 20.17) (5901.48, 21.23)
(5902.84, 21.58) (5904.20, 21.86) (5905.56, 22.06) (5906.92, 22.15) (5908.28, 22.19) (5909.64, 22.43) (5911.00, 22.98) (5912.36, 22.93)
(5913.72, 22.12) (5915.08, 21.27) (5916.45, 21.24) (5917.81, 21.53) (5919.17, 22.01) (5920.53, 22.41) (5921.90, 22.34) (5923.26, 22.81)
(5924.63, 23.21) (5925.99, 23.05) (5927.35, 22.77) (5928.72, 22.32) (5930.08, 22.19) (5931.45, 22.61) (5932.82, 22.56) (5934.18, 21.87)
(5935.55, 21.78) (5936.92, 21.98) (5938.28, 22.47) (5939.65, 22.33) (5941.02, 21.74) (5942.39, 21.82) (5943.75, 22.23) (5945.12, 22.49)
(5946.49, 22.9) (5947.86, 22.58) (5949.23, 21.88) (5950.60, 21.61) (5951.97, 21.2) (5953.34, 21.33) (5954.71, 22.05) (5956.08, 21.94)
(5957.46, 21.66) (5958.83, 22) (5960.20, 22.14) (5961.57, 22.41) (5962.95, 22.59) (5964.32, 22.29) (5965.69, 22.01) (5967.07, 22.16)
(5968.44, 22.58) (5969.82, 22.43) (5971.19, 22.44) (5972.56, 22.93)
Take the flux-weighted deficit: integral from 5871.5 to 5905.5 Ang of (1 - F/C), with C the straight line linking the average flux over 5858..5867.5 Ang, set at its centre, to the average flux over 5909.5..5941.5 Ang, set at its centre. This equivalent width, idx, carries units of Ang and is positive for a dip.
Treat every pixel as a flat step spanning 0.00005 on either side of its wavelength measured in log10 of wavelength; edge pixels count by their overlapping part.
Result 5.4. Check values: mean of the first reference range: 22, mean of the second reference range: 22.3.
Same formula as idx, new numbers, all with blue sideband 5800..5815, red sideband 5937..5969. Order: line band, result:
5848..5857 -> 0.3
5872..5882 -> 0.2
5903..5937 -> 0.1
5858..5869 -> 0.3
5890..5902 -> 3.9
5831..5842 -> 0.0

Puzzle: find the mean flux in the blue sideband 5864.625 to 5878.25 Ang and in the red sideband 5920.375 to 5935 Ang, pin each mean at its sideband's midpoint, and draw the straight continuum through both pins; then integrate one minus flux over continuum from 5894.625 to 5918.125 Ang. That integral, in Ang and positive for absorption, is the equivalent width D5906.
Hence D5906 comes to 2.2 Ang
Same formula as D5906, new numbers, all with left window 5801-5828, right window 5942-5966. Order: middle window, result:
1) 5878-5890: 1.83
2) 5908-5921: 0.16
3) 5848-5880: 1.09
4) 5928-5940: 0.00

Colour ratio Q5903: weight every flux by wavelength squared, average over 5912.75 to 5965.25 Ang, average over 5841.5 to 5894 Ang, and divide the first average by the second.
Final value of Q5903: 1.09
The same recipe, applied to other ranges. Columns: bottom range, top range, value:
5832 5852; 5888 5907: 0.74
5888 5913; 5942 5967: 1.25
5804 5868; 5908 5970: 1.01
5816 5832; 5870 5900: 0.80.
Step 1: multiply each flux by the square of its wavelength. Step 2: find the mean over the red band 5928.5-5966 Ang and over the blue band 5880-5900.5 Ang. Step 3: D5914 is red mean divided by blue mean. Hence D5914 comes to 1.4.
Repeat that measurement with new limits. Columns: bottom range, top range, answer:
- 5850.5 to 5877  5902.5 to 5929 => 1.04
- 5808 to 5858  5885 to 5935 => 0.89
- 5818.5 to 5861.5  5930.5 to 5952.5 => 1.01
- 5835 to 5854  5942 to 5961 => 1.00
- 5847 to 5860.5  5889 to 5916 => 0.87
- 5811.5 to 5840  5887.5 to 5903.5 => 0.68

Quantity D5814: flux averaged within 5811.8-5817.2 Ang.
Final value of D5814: 23.4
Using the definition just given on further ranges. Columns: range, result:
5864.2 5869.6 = 22.1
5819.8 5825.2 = 23.3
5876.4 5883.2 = 22.1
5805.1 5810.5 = 23.2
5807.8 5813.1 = 23.2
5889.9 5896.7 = 12.7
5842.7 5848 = 23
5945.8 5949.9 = 22.4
